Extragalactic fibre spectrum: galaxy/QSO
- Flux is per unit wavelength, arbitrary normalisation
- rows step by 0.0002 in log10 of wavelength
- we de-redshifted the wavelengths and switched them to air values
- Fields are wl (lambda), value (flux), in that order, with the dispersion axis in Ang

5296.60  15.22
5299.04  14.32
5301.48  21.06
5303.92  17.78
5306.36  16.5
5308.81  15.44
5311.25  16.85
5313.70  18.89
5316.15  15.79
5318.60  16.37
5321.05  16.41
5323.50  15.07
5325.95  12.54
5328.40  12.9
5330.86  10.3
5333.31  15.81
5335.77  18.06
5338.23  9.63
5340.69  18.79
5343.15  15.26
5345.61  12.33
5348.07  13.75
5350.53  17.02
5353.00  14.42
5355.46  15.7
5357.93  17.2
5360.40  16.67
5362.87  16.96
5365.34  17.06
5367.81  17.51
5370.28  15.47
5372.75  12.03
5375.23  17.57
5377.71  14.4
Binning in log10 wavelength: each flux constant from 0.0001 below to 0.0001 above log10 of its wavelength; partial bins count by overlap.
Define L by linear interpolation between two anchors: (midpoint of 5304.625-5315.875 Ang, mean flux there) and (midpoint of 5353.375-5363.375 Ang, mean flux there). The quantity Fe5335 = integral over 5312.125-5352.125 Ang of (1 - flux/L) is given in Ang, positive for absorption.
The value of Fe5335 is 4.1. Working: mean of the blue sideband 16.9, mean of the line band 14.9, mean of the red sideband 16.4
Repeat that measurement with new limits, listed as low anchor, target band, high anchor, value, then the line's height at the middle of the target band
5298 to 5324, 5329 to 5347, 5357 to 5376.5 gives 2.5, 16.6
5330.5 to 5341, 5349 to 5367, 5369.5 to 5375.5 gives -2.3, 14.5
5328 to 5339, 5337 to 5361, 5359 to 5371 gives 0.2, 15.1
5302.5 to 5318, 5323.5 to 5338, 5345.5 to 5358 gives 2.1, 16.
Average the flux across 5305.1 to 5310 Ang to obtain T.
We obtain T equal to 16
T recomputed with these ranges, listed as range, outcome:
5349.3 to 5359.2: 16.1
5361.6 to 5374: 15.8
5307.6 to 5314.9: 17.1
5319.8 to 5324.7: 15.7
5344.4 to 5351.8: 14.4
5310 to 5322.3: 16.9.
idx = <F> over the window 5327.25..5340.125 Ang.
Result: 13.6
